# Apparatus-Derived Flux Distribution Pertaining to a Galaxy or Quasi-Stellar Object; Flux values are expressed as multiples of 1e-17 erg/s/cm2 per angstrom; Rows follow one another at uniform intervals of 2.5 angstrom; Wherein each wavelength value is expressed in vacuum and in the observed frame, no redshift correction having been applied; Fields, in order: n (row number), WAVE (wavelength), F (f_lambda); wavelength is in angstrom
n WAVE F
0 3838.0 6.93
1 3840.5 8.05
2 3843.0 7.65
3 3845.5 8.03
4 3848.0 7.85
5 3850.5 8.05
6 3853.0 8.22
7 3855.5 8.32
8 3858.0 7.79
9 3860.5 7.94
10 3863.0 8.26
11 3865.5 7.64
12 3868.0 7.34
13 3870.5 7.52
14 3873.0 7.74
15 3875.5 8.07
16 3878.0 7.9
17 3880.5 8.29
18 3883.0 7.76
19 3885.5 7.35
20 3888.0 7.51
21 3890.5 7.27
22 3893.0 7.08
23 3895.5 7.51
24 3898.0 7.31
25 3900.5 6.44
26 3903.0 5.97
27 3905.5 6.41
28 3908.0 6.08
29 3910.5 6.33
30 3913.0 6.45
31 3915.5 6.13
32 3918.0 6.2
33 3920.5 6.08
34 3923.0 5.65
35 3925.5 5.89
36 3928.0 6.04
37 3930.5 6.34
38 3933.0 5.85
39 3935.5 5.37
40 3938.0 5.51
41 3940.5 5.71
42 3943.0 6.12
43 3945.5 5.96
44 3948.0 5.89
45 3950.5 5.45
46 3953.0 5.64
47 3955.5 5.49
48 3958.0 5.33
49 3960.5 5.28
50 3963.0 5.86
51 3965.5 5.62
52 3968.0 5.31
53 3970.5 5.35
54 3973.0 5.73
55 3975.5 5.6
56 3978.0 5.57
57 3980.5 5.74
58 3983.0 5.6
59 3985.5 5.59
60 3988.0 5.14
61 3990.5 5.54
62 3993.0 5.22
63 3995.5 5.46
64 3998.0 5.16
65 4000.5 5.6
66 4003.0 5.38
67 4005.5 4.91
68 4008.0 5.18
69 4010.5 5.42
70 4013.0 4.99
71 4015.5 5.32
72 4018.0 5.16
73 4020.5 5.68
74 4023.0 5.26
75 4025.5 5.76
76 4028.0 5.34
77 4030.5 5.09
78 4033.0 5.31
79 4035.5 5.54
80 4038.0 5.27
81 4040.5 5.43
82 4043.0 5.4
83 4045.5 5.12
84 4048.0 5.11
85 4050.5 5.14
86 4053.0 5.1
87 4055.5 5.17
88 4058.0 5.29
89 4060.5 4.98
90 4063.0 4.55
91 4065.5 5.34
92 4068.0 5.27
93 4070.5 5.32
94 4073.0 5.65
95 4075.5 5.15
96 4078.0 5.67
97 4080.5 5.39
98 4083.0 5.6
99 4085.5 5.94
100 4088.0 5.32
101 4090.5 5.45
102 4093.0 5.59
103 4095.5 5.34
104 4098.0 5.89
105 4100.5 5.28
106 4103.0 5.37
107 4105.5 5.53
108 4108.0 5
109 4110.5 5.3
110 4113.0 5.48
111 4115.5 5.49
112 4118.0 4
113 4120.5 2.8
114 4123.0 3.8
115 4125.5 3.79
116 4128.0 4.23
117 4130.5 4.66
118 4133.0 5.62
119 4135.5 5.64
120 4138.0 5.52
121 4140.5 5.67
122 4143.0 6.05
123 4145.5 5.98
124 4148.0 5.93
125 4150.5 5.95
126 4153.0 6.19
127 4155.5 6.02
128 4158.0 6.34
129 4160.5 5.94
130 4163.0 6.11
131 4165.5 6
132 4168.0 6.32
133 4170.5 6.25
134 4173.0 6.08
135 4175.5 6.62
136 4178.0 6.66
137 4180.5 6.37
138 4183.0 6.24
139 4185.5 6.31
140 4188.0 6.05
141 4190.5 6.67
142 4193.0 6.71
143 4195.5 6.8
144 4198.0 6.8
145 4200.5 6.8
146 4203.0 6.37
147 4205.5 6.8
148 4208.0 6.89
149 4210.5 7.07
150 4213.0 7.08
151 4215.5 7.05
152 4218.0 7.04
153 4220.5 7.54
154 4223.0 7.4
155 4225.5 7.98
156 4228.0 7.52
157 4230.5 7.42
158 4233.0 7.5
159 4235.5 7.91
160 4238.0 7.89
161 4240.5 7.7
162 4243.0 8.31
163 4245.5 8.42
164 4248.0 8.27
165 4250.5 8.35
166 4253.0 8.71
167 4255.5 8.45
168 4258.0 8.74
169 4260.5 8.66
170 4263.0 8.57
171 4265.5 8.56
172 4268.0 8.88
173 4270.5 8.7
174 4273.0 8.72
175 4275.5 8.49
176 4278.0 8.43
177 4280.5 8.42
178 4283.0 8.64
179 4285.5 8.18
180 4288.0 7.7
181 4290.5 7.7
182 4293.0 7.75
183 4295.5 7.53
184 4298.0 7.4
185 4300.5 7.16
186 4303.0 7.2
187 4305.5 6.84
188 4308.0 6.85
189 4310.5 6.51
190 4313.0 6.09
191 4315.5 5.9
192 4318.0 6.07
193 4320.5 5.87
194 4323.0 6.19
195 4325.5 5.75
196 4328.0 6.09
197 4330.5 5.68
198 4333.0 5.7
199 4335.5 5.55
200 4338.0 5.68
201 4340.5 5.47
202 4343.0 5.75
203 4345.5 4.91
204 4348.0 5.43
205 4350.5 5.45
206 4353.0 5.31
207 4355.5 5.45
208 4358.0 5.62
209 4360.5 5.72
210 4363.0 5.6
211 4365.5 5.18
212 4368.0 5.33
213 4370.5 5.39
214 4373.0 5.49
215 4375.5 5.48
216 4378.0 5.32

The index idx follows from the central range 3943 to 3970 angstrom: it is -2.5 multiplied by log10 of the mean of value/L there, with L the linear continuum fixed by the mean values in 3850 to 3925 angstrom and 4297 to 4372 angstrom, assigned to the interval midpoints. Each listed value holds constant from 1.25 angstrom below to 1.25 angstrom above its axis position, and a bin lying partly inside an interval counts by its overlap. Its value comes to 0.242 mag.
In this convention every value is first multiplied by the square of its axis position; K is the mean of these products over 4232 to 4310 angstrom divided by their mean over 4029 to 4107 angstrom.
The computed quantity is 1.7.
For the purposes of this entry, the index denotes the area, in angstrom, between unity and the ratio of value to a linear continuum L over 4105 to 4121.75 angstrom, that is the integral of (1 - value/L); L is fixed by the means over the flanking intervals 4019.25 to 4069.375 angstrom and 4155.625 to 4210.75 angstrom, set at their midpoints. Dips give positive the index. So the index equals 3.1 angstrom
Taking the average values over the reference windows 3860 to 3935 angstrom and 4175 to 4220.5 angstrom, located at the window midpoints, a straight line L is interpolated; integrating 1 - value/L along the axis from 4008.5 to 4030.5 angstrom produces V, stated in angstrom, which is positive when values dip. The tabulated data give 4.80 angstrom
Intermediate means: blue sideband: 6.92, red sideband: 6.71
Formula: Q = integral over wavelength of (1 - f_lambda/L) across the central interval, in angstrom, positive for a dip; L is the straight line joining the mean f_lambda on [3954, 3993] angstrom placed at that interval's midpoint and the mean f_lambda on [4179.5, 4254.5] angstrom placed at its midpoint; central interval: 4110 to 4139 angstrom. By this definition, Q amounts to 8.5 angstrom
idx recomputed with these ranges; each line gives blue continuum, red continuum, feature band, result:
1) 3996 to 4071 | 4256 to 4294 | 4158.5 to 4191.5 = 0.13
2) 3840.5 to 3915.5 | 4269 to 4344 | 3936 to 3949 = 0.26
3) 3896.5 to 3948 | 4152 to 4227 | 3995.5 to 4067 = 0.20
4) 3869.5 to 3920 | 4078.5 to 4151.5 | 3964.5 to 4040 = 0.14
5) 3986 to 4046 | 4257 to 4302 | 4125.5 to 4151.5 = 0.22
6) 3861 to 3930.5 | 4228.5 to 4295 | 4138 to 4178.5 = 0.28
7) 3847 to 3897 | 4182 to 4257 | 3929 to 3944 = 0.30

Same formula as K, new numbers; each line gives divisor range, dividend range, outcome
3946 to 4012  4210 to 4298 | 1.68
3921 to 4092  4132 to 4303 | 1.47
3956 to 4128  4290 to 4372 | 1.32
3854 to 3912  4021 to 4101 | 0.79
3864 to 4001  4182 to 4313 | 1.43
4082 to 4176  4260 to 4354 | 1.38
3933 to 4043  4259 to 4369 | 1.44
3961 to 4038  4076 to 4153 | 1.03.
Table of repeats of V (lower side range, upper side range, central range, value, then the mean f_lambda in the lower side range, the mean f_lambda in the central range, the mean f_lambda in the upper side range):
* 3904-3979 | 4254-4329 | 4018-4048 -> 4.3 angstrom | 5.81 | 5.36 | 7.54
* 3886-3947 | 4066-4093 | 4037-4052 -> 1.1 angstrom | 6.31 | 5.24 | 5.48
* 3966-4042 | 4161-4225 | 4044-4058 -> 1.4 angstrom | 5.39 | 5.15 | 6.65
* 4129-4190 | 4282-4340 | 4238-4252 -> -3.9 angstrom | 6.02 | 8.19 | 6.67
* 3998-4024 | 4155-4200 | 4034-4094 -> 3.2 angstrom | 5.28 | 5.32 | 6.36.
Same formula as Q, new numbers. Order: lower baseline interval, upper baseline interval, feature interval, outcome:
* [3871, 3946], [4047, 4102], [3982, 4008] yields 2.66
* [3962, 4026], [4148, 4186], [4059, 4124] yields 7.60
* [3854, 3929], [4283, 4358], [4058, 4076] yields 4.22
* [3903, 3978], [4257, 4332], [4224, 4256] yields -3.71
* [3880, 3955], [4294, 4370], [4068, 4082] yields 1.78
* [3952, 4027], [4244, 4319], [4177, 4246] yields 1.79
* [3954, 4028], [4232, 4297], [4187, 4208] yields 2.58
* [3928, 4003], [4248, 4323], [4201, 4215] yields 0.72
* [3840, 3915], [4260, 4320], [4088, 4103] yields 4.13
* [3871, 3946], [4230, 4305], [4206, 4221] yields 1.59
